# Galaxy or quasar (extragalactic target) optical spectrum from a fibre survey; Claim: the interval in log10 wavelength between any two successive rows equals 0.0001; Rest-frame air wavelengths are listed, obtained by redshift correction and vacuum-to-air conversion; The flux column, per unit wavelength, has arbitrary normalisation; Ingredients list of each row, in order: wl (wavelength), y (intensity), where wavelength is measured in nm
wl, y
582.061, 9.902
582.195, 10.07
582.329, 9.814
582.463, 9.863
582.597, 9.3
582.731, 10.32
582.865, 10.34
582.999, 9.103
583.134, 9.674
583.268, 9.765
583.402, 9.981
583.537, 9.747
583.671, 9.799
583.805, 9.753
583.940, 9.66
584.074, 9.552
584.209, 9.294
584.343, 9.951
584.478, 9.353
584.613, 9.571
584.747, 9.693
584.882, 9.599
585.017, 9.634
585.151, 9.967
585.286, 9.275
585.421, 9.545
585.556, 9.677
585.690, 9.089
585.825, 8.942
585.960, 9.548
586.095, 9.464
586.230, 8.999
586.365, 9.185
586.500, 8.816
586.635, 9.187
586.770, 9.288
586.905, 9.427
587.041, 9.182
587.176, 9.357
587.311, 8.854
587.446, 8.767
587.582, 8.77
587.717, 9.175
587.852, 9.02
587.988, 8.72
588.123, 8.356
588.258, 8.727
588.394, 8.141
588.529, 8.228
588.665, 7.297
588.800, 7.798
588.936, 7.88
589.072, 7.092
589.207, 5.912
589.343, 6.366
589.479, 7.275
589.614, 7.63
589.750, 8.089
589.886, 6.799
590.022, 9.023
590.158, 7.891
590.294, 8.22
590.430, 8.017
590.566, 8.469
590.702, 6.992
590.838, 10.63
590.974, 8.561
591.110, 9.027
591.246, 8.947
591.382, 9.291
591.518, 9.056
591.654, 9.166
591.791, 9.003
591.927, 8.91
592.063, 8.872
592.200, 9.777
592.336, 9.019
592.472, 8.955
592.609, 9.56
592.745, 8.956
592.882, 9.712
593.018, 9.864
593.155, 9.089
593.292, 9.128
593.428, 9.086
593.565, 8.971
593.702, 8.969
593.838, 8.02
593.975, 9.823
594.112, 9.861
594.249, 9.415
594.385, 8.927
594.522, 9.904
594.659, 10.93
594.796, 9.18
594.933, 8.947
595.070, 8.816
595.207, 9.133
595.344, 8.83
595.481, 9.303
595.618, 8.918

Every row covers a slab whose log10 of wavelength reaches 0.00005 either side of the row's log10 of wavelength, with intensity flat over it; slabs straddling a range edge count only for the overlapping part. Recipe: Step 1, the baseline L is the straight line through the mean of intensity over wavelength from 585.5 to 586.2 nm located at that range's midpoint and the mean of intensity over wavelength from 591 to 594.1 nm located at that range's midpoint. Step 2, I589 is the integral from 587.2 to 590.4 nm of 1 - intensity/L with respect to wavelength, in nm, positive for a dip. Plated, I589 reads 0.43 nm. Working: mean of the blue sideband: 9.33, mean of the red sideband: 9.15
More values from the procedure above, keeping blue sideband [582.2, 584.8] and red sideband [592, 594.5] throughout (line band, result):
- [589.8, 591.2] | 0.150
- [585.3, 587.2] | 0.064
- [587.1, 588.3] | 0.082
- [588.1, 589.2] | 0.193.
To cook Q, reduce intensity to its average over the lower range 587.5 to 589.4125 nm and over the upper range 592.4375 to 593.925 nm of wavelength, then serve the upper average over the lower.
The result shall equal 1.15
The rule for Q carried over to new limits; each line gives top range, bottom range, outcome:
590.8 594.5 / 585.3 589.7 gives 1.08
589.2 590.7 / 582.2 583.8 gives 0.78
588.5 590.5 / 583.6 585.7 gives 0.79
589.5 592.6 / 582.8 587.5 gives 0.91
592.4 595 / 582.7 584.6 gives 0.96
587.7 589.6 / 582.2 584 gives 0.80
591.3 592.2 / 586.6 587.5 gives 0.99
